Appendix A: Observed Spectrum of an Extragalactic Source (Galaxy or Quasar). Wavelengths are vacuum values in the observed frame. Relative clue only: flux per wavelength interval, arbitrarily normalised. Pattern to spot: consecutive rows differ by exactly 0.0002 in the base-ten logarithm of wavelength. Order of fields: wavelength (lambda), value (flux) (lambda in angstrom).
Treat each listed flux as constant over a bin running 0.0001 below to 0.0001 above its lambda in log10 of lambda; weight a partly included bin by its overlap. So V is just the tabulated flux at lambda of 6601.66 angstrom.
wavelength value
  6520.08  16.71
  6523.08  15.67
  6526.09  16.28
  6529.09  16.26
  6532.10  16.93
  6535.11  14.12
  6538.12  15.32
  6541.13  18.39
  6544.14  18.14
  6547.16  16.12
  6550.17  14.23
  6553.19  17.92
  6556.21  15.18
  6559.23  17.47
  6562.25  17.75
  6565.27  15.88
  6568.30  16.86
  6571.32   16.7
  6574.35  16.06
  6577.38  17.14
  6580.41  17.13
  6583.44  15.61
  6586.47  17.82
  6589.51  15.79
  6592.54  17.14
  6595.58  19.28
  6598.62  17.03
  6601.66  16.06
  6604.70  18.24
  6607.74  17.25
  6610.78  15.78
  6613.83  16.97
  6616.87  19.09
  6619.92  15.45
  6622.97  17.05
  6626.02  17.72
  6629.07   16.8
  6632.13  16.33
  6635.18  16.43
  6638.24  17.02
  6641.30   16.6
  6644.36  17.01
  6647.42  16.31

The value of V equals 16.06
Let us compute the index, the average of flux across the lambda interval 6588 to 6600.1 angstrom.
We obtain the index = 17.3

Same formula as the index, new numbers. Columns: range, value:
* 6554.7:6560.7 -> 16.3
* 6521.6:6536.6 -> 15.9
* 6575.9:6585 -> 16.6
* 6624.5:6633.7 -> 16.9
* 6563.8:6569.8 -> 16.4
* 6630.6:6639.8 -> 16.6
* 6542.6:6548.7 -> 17.1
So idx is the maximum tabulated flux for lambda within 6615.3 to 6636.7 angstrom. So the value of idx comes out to 19.09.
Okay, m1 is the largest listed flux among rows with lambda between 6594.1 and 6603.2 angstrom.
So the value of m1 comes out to 19.28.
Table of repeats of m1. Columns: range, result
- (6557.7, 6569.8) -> 17.75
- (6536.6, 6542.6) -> 18.39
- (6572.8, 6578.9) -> 17.14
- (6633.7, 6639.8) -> 17.02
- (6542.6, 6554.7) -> 18.14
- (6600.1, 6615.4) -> 18.24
